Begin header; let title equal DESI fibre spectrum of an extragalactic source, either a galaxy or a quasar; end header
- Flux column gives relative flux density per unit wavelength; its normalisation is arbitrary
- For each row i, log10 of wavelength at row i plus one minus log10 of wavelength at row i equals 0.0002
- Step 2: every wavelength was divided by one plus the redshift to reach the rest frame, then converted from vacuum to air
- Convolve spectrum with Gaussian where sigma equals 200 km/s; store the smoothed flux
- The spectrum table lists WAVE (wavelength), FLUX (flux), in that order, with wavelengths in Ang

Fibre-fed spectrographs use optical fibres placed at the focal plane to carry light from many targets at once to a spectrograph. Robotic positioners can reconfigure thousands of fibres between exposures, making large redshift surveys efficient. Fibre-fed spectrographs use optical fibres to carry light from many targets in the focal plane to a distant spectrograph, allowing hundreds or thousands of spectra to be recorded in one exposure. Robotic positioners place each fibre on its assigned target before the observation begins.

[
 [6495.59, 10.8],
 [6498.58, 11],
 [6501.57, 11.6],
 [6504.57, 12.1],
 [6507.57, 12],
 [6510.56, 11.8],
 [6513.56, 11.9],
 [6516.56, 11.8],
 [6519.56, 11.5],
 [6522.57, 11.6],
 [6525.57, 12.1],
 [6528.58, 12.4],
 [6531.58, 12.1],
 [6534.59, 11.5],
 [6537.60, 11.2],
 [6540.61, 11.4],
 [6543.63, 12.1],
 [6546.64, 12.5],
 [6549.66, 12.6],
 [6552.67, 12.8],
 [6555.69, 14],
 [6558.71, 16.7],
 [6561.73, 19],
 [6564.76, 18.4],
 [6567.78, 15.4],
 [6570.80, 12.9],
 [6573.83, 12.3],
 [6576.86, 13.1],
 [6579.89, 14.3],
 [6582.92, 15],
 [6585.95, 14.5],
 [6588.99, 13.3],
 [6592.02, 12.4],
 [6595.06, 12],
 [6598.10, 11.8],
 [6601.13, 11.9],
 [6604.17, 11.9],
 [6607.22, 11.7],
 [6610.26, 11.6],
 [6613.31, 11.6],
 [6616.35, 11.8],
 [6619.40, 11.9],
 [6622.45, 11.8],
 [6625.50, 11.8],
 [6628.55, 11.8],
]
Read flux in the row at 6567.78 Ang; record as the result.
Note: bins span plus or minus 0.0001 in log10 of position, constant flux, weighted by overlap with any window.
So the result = 15.4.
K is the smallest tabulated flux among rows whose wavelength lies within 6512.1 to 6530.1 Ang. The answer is 11.5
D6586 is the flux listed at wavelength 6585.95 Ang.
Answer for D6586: 14.5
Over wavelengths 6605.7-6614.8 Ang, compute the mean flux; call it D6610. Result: 11.6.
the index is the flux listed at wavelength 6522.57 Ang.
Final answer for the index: 11.6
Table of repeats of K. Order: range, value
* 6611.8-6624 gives 11.6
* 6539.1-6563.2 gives 11.4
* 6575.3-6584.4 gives 13.1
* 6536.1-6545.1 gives 11.2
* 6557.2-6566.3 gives 16.7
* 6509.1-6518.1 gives 11.8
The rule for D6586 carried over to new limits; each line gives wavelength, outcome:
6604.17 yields 11.9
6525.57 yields 12.1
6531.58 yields 12.1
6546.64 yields 12.5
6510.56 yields 11.8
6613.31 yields 11.6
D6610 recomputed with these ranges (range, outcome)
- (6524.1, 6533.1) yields 12.2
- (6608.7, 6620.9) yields 11.7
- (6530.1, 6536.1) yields 11.8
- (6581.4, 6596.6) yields 13.4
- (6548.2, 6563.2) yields 15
